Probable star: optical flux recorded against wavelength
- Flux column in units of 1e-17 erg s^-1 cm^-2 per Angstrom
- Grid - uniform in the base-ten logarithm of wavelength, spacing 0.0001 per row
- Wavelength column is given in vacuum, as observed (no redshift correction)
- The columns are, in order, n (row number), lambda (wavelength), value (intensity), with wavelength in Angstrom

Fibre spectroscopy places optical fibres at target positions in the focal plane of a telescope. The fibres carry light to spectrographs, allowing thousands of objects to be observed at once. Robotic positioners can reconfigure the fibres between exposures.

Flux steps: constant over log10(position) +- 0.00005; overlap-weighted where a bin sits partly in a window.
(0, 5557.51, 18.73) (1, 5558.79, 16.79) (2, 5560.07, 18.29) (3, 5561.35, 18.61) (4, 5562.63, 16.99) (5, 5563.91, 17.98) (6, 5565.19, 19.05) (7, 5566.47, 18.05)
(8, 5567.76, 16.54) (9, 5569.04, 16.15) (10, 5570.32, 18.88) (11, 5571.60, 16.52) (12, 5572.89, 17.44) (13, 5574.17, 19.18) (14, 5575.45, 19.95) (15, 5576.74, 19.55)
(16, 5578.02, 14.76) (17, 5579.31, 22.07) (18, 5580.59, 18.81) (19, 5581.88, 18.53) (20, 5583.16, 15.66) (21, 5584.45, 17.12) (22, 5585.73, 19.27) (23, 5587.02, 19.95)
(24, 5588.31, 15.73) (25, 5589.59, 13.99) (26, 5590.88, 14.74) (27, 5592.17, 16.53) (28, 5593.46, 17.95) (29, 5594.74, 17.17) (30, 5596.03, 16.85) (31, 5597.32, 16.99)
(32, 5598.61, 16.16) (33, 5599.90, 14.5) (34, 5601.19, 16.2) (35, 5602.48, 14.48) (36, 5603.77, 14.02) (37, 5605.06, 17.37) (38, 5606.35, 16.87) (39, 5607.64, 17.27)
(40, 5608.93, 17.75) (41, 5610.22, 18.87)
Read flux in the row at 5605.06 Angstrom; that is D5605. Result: 17.37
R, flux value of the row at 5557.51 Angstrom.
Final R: 18.73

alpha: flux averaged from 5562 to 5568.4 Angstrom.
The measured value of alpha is 17.7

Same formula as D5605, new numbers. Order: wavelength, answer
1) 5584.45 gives 17.12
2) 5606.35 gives 16.87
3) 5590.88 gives 14.74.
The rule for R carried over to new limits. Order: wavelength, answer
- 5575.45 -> 19.95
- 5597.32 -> 16.99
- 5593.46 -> 17.95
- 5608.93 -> 17.75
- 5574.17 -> 19.18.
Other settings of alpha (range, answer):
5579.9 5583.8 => 17.8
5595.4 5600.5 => 16.1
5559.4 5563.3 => 18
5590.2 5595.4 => 16.6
